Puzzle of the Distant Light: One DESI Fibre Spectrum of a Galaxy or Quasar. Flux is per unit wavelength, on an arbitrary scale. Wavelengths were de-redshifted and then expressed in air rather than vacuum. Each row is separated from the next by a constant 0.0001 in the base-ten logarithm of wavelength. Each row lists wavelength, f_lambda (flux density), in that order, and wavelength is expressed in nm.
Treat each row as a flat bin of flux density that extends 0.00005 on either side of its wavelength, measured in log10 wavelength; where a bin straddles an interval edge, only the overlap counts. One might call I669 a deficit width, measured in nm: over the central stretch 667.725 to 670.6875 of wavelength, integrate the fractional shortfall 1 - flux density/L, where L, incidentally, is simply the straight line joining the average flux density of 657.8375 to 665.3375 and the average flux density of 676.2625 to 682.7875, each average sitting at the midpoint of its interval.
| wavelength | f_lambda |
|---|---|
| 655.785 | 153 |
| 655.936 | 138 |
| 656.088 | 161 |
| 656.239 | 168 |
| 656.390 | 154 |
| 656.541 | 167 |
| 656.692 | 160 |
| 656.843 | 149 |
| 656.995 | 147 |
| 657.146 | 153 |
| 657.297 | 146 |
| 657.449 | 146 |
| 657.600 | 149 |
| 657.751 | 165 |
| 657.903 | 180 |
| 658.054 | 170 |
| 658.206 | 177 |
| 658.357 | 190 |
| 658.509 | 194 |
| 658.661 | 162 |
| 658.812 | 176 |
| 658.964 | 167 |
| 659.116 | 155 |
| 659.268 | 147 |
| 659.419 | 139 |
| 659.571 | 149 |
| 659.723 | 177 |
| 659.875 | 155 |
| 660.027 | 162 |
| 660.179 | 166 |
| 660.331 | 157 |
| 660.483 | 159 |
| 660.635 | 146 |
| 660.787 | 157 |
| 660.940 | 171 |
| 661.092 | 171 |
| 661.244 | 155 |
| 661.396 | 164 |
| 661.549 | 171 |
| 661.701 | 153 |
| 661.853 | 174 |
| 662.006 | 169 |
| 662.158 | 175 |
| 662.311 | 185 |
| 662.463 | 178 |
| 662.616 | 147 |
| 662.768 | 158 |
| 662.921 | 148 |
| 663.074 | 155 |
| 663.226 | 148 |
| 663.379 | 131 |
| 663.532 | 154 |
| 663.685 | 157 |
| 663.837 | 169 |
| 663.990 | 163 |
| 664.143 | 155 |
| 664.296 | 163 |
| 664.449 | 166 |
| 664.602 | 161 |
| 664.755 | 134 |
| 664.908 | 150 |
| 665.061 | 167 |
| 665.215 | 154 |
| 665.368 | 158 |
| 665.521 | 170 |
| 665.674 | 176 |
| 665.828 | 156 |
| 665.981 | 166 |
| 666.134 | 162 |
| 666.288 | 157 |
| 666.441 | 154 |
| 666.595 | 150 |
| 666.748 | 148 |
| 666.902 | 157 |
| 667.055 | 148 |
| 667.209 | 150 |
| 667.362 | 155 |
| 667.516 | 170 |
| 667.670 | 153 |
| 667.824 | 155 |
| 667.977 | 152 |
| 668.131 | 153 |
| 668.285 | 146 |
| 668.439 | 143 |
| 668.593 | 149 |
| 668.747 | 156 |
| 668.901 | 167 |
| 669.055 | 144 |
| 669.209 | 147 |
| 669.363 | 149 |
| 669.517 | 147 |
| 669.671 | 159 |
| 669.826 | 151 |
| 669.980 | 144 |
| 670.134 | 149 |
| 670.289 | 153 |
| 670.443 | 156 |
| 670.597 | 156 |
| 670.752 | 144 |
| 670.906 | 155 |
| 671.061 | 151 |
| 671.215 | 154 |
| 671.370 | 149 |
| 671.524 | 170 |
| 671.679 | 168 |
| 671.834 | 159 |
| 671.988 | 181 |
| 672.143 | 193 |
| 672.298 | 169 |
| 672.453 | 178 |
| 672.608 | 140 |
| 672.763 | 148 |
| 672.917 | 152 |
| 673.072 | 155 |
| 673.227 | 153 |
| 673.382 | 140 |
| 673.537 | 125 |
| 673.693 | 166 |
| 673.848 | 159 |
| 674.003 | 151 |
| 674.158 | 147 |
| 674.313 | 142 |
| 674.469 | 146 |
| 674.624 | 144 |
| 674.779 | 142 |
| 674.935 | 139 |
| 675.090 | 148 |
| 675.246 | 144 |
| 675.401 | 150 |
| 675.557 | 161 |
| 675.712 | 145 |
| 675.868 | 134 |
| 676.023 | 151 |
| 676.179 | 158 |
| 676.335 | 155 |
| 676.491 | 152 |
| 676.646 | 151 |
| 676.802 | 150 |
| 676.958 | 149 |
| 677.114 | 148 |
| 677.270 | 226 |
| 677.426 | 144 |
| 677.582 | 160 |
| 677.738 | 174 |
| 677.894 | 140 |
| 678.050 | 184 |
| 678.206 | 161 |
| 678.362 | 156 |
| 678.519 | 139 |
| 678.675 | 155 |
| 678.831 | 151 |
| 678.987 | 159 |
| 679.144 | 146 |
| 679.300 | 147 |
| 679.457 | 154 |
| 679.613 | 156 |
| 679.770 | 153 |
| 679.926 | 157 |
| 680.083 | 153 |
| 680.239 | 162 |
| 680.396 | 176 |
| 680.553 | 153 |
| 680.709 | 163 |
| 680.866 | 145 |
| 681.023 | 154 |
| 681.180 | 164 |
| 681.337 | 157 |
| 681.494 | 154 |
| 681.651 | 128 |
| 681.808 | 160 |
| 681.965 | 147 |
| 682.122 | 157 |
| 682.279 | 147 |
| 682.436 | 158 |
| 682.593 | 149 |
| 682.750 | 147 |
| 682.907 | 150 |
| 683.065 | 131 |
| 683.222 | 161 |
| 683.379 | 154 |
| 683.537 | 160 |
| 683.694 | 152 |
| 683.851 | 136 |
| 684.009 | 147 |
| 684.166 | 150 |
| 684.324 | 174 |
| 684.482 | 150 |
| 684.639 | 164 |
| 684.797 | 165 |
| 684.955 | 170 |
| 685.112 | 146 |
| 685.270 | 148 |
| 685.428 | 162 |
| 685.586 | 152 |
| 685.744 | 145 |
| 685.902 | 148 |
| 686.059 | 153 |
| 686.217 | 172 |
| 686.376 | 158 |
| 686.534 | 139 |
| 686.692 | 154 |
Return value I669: 0.15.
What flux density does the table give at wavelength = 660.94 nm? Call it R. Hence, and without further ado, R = 171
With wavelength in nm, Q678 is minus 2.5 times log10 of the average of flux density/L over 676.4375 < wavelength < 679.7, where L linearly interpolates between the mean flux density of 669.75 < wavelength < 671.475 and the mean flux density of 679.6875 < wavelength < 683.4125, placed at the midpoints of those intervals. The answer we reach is -0.03 mag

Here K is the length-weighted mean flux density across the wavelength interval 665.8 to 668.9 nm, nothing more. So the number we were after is 154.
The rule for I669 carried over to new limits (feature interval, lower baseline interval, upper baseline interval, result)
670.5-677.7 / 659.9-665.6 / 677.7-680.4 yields 0.13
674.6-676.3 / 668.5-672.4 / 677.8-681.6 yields 0.10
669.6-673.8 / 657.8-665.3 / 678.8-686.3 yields 0.05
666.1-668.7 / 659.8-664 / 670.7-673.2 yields 0.12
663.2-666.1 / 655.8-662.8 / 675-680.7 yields 0.04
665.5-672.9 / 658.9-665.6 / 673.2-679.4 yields -0.02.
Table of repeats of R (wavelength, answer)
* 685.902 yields 148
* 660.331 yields 157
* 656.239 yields 168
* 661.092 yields 171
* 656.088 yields 161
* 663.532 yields 154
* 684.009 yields 147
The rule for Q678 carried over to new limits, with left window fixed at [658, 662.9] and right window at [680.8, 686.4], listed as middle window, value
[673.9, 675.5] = 0.08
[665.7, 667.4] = 0.04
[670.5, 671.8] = 0.02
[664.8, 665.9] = 0.01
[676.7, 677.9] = -0.04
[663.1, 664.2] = 0.06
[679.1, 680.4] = 0.00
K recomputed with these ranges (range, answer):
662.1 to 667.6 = 158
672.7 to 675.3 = 147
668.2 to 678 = 154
